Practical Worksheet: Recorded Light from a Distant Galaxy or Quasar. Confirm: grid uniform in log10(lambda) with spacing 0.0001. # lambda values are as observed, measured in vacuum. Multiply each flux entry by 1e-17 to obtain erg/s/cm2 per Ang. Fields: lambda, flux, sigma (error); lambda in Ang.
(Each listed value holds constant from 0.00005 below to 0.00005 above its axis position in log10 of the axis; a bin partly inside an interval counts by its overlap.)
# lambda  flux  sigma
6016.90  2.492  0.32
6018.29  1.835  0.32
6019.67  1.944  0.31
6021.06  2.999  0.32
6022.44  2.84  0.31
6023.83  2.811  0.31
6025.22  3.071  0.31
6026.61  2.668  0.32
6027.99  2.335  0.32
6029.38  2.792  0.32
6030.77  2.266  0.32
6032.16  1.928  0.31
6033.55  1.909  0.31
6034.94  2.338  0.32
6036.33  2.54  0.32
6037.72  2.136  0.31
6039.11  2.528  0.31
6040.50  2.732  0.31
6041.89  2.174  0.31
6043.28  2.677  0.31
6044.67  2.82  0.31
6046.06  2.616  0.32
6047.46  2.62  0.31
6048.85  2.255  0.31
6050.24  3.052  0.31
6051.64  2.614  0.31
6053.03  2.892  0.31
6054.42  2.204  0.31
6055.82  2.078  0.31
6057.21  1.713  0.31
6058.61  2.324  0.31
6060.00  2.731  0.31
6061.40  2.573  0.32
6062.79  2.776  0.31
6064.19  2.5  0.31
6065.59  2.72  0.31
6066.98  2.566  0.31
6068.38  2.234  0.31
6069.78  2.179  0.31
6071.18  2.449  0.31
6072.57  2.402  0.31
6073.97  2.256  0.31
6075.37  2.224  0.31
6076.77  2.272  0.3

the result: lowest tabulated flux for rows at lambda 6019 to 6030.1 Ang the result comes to 1.944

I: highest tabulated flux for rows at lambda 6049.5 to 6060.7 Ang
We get 3.052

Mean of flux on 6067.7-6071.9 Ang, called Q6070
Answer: 2.29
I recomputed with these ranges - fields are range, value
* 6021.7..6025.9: 3.071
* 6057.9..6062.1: 2.731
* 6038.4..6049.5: 2.82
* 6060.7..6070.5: 2.776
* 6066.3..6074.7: 2.566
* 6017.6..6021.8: 2.999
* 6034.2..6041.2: 2.732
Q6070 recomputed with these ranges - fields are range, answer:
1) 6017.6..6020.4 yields 1.9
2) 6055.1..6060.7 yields 2.21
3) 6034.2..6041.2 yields 2.45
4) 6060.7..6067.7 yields 2.63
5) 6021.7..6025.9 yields 2.91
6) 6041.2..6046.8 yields 2.57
